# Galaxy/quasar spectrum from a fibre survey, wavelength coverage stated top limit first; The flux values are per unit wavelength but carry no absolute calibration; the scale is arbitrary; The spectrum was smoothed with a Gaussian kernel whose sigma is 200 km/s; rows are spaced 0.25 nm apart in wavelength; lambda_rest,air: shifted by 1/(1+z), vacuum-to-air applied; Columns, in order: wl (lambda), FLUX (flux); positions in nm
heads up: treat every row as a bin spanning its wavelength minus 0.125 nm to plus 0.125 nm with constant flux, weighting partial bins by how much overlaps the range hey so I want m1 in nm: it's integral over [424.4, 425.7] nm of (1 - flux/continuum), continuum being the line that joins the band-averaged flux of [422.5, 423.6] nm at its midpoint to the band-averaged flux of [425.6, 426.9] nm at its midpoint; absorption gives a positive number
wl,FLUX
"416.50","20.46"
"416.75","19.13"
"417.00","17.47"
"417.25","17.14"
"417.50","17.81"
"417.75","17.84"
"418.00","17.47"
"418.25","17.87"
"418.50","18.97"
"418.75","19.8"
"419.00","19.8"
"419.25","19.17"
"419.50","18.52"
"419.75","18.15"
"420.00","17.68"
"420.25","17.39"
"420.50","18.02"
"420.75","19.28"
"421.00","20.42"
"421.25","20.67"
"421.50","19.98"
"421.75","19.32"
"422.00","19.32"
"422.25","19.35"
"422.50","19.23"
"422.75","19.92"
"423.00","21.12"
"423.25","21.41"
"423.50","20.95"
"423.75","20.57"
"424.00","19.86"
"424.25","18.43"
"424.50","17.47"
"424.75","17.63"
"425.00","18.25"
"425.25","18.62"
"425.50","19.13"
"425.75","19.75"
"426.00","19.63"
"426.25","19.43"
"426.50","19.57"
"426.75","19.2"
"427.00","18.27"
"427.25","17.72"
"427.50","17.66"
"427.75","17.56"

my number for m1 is 0.10 nm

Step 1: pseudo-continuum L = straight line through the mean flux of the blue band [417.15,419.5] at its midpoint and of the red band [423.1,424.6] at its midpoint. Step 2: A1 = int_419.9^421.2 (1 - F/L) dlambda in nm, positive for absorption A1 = 0.022 nm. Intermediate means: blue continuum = 18.4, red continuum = 19.8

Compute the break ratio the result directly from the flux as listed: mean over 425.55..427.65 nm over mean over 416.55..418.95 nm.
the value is 1.03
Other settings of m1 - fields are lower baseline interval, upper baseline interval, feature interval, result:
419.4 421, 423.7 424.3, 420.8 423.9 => -0.176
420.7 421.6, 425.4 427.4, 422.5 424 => -0.066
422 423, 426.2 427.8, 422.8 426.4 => -0.062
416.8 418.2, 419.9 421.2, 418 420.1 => -0.058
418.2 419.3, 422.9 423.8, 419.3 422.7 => 0.179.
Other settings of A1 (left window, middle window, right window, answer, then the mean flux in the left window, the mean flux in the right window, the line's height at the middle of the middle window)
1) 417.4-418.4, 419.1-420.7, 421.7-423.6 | 0.044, 17.8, 20.1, 18.8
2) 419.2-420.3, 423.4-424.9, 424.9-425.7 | -0.037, 18.2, 18.8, 18.7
